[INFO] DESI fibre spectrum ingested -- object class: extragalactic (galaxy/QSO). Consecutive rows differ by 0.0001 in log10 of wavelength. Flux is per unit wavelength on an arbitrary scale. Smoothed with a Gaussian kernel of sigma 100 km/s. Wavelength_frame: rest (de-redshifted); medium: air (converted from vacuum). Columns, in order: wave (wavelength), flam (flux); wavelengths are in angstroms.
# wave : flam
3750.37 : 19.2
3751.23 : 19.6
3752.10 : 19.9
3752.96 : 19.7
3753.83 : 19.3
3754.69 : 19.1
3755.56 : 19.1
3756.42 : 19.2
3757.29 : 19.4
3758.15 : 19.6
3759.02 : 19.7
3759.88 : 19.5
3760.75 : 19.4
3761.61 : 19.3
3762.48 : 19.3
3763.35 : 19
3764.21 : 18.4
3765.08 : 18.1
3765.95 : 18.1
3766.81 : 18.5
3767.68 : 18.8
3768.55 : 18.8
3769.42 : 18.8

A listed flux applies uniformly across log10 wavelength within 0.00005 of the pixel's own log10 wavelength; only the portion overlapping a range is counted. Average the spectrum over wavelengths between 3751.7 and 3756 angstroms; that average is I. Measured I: 19.4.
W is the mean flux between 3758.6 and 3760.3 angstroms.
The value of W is 19.7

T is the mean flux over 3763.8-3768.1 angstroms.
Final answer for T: 18.4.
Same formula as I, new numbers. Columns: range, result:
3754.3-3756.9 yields 19.1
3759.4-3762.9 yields 19.4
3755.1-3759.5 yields 19.4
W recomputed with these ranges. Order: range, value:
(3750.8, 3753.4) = 19.7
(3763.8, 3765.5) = 18.2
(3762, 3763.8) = 19.1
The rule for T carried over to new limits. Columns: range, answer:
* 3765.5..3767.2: 18.3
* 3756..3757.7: 19.2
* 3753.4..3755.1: 19.3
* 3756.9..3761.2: 19.6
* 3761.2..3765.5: 18.8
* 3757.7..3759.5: 19.7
